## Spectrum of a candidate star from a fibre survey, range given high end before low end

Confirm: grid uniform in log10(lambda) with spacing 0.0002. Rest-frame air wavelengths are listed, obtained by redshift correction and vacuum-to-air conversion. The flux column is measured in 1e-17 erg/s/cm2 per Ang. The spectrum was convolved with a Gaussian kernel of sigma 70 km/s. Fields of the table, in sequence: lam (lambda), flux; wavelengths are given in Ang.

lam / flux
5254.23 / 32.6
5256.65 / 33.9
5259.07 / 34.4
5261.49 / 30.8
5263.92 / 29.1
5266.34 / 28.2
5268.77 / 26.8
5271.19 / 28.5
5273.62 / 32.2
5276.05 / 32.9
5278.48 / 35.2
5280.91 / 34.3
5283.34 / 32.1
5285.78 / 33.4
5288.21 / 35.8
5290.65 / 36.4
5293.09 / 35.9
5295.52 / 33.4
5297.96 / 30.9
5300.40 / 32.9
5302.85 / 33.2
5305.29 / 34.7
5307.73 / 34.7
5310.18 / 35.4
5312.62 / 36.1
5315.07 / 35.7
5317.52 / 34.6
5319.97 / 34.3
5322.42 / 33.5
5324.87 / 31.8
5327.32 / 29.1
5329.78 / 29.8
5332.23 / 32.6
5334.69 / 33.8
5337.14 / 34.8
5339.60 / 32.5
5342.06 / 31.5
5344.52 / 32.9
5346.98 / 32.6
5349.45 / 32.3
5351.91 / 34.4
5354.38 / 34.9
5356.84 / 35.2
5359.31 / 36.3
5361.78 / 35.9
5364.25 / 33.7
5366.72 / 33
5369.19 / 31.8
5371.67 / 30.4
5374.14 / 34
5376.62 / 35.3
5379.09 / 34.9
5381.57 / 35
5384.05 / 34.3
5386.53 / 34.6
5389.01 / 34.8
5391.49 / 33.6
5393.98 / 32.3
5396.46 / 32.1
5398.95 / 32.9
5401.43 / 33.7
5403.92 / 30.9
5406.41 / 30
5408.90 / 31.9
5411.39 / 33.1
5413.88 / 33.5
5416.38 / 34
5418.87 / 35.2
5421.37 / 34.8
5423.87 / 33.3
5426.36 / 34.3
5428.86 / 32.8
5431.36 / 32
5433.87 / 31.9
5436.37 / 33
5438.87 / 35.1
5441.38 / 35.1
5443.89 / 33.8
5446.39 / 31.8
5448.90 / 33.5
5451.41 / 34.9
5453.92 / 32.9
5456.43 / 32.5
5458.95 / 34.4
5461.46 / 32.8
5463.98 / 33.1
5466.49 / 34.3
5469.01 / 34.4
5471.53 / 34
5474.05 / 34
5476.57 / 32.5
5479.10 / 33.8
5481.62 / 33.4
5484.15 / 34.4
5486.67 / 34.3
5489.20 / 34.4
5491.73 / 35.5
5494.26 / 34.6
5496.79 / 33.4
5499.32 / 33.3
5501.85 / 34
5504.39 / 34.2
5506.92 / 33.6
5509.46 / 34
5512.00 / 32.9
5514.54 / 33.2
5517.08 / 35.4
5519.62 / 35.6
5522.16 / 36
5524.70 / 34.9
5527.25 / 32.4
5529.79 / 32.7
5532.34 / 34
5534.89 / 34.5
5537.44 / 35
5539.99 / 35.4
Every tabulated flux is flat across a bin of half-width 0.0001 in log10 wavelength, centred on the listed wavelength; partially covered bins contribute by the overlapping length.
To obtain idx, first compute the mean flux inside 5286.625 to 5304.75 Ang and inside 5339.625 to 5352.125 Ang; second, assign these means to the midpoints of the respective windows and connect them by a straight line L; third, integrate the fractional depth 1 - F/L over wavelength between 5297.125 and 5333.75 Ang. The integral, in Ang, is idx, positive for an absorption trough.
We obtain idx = 0.2 Ang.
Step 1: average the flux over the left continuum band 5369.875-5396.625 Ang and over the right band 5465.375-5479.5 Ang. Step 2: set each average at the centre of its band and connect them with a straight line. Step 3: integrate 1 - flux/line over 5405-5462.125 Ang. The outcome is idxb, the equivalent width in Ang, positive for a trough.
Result 0.8 Ang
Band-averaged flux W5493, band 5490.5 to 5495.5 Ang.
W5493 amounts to 35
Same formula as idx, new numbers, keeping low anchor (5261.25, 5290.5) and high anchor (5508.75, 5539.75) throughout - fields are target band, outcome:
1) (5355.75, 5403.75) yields -1.4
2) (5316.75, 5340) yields -0.2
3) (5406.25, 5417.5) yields 0.1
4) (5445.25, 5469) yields 0.1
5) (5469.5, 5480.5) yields 0.0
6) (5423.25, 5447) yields 0.0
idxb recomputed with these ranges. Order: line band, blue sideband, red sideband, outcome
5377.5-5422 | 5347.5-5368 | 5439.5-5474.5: 0.9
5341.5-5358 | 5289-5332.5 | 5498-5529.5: 0.1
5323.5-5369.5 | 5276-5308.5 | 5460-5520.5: 1.2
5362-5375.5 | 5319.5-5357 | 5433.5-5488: 0.1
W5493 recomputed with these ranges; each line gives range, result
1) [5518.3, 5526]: 35.5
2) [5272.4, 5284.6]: 33.3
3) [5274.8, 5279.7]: 34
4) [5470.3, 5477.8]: 33.5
